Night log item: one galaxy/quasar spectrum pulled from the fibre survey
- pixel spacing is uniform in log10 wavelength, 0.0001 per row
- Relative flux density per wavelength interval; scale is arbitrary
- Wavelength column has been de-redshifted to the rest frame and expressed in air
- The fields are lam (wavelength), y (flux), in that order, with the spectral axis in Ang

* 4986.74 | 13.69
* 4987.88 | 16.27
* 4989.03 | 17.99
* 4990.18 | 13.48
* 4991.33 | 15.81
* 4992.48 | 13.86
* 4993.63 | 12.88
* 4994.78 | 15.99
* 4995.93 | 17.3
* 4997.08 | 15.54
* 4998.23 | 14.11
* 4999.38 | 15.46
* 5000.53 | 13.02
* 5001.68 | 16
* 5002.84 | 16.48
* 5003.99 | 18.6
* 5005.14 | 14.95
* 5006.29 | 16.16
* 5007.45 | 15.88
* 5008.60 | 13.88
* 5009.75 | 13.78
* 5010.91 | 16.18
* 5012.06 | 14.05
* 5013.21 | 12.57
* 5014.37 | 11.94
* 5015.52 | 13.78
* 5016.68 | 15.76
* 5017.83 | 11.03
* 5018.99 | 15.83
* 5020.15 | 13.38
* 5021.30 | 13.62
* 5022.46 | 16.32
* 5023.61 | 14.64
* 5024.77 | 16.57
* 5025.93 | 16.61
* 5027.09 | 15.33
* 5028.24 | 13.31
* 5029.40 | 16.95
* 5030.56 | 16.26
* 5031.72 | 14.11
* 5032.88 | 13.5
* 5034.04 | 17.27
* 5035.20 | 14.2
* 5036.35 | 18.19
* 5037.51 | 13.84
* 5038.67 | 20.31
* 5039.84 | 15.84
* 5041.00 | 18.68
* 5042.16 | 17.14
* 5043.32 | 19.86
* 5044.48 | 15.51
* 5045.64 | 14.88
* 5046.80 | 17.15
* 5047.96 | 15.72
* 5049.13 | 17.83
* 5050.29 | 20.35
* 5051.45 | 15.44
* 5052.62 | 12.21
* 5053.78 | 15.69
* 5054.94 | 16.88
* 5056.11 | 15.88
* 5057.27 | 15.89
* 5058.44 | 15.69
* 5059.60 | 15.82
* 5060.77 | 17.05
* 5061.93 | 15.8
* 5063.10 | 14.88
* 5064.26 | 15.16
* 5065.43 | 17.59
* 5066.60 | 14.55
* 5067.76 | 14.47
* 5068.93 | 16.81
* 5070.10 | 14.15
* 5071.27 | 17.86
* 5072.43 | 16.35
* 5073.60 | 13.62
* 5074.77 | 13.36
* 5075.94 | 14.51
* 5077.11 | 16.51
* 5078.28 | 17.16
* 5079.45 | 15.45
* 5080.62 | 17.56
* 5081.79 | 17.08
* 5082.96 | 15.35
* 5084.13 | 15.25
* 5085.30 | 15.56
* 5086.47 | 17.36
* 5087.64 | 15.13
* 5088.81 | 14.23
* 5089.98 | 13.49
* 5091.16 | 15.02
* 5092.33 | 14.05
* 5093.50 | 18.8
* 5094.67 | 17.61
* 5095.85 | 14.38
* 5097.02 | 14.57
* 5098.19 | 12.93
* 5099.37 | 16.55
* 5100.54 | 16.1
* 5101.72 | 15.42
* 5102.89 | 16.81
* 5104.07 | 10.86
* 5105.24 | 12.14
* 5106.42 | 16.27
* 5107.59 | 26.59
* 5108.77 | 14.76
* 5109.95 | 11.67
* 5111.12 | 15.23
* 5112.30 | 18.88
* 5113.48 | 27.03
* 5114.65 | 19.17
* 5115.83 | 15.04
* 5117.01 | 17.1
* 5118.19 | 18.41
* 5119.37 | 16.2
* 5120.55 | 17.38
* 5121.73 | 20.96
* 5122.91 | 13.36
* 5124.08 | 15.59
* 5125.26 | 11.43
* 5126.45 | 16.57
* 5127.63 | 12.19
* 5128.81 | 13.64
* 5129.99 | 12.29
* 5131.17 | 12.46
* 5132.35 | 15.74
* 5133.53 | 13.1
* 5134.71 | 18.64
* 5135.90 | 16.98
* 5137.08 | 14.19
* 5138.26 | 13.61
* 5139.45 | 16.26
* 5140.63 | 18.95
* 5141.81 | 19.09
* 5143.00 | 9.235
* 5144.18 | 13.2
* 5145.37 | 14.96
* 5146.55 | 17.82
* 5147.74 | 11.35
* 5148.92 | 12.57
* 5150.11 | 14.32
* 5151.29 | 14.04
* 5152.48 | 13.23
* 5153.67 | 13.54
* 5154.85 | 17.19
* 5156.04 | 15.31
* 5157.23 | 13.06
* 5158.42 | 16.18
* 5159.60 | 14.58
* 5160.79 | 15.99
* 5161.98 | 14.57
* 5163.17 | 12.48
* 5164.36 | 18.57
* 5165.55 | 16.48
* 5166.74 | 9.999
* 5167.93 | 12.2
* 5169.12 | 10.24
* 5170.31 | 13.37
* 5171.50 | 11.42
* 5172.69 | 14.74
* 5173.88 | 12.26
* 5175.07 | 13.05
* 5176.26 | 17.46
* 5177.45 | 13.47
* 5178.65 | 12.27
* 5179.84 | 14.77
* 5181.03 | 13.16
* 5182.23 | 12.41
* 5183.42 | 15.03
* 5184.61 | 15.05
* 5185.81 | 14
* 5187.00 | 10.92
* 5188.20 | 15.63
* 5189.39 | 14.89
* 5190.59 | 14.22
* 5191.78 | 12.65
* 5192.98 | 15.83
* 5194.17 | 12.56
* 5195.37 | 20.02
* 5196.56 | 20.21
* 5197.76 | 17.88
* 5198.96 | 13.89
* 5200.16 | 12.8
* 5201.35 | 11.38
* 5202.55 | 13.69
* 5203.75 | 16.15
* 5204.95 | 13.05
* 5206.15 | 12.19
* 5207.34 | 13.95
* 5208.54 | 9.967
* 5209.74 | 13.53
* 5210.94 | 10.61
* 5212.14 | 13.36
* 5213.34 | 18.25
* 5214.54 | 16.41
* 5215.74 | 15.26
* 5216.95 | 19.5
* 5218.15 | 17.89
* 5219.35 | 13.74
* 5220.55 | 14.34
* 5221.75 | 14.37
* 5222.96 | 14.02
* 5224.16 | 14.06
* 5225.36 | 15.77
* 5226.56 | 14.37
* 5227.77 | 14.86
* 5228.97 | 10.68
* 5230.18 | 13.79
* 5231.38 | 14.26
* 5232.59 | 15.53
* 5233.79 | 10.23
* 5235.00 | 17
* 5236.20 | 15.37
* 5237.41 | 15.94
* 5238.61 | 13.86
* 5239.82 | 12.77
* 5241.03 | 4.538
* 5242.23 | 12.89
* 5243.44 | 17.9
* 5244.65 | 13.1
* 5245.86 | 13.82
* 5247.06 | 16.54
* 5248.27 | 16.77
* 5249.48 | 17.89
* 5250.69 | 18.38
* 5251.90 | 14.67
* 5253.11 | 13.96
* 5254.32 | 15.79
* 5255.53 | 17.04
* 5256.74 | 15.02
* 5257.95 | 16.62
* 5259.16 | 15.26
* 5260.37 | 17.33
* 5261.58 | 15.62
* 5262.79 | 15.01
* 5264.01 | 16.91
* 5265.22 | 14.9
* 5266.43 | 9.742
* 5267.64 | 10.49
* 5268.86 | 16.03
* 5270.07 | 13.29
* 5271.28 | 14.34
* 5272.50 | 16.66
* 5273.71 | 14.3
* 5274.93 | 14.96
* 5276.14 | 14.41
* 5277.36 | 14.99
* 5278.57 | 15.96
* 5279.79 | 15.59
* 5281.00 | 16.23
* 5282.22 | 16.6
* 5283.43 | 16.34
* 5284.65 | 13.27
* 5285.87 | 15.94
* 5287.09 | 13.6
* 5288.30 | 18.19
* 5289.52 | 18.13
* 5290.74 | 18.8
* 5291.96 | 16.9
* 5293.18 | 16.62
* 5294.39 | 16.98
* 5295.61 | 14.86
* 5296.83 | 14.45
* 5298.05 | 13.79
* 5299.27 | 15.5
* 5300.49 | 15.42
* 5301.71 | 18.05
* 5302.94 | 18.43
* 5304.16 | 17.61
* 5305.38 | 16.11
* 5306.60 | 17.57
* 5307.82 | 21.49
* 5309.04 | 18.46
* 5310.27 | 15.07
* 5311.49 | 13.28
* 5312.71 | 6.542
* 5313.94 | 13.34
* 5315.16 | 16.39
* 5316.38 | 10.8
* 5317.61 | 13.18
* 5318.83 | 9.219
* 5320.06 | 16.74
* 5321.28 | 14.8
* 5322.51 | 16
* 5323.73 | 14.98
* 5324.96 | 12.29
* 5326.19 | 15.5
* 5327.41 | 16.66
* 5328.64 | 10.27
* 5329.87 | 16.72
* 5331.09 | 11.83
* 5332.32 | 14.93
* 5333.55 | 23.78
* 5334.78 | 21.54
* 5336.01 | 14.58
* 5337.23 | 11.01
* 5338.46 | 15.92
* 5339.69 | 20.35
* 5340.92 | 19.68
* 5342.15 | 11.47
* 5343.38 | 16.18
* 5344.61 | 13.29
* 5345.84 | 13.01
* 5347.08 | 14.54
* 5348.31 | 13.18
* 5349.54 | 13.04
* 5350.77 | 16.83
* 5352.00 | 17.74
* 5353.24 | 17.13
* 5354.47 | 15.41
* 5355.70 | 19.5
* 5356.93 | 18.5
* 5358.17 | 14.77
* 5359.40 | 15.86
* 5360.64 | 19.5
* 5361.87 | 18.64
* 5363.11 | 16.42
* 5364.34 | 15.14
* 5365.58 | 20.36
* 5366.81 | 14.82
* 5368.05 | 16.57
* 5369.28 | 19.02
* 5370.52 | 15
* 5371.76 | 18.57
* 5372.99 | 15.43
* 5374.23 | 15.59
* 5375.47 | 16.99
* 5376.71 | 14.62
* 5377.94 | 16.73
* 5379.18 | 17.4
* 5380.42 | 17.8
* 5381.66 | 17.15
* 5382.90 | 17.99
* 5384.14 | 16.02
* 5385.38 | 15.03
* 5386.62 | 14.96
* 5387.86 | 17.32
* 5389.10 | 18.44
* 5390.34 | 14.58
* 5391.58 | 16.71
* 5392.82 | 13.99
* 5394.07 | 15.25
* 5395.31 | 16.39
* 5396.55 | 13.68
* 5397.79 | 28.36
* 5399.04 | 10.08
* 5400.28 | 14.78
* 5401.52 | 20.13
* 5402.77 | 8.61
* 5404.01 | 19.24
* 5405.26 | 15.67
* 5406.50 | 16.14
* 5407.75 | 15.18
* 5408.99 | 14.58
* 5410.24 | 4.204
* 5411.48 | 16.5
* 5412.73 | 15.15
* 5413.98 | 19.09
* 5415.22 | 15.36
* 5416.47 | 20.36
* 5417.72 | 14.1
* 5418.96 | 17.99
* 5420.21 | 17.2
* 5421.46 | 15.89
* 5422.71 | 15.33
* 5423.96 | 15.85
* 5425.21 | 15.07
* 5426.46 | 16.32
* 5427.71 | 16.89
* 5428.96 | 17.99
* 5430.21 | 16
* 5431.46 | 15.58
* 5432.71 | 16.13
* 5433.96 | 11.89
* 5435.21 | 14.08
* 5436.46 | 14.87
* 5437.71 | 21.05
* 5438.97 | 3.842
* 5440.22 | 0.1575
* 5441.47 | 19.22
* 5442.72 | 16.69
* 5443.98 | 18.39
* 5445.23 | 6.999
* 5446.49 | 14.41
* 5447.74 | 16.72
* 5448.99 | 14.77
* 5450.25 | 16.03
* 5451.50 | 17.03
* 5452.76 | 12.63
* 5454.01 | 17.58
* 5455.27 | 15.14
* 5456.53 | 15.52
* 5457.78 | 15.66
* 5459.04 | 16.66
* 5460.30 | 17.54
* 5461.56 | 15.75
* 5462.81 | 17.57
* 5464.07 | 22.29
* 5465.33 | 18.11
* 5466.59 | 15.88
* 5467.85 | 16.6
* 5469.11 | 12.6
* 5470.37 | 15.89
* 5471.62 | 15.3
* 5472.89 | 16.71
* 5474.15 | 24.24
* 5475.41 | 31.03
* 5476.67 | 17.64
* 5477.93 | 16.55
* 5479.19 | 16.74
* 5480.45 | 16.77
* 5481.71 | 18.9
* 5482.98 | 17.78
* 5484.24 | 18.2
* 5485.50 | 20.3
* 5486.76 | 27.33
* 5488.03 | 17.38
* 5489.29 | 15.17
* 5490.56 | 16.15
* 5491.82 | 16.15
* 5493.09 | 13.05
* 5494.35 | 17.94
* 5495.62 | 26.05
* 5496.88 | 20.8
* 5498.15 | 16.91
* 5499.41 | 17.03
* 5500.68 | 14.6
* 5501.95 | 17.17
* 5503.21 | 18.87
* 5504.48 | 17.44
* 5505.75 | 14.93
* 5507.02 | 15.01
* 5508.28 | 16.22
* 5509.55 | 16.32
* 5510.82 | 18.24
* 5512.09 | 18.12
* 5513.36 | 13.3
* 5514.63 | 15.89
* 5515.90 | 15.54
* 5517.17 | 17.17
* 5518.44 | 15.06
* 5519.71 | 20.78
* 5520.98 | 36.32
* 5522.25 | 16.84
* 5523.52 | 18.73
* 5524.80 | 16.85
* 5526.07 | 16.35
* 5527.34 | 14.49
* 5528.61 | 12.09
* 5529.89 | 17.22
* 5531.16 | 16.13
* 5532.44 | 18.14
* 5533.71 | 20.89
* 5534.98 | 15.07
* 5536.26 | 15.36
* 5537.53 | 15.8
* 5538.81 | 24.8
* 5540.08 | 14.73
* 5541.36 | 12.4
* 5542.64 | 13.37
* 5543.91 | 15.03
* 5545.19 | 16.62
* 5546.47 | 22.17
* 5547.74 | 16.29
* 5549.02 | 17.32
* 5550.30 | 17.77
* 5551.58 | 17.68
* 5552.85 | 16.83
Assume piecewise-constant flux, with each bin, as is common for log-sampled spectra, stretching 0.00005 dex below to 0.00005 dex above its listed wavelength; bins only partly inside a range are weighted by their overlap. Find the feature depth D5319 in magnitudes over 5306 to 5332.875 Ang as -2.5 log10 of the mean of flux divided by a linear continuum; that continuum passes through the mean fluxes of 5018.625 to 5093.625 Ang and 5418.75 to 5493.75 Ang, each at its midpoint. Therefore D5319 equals 0.13 mag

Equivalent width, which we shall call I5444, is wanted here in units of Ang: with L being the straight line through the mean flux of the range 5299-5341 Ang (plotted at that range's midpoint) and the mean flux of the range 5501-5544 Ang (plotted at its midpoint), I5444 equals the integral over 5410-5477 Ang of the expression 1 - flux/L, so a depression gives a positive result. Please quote 2.2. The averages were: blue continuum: 15.5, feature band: 15.9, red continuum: 17.1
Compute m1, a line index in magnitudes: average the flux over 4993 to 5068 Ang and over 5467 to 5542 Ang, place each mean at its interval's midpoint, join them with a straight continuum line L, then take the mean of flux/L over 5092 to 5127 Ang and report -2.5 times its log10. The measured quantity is -0.03 mag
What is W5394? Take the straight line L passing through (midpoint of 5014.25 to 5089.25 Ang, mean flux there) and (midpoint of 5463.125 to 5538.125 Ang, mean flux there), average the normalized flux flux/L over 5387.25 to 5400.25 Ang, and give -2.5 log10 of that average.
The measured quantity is 0.06 mag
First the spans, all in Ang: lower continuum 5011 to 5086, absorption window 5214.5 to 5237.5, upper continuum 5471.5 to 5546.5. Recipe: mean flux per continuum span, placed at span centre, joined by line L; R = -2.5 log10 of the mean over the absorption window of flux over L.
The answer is 0.12 mag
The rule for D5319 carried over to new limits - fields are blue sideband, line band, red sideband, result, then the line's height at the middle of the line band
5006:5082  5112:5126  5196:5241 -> -0.16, 15.1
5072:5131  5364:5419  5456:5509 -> 0.08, 17.3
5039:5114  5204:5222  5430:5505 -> 0.13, 16.3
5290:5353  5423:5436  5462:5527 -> 0.10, 17.1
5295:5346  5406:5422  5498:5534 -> 0.05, 16.3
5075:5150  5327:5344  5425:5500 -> 0.02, 16.3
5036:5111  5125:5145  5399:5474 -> 0.09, 15.8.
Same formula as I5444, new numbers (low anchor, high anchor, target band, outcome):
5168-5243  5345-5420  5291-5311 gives -2.00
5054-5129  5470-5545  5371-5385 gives 0.37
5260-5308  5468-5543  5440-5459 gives 2.60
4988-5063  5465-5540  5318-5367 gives 3.64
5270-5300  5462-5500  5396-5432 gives 3.24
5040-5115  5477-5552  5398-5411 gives 2.12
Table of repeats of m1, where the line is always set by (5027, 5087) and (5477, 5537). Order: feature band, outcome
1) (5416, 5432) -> 0.06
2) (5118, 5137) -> 0.07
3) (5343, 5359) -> 0.10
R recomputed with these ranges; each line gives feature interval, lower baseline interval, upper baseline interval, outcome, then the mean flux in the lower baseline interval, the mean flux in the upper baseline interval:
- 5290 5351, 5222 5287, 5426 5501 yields 0.00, 14.7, 16.7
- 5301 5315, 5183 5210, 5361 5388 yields -0.01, 14.3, 16.7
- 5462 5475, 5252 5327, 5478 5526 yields -0.01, 15.3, 18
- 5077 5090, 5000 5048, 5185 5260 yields -0.05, 15.5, 14.6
